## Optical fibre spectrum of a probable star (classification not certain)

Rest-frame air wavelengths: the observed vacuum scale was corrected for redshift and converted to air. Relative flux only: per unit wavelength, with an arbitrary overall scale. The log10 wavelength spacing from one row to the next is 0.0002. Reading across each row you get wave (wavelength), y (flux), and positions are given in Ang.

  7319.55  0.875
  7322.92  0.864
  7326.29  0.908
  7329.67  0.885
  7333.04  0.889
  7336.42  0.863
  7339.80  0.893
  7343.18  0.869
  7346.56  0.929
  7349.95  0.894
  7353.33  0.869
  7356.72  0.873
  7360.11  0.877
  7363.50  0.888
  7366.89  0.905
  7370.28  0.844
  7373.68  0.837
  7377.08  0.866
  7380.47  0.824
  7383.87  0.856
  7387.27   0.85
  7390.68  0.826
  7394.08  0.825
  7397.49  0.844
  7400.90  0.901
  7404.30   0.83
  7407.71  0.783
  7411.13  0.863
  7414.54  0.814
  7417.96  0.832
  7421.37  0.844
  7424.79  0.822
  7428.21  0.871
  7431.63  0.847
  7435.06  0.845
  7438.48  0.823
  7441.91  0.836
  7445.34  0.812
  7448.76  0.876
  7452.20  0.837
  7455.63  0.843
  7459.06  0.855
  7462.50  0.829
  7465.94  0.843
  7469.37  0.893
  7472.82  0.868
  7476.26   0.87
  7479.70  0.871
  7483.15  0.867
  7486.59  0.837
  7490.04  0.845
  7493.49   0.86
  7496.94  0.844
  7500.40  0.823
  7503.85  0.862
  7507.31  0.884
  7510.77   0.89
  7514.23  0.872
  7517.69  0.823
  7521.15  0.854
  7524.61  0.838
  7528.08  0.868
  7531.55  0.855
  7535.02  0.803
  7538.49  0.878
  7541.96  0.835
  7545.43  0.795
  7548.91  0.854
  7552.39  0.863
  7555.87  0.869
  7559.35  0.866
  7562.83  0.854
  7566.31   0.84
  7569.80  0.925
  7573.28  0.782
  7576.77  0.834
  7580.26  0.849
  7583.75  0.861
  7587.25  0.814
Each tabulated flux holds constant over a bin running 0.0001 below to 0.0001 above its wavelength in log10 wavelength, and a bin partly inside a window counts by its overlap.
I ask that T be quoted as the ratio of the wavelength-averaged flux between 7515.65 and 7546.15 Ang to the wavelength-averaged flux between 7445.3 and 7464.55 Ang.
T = 1.0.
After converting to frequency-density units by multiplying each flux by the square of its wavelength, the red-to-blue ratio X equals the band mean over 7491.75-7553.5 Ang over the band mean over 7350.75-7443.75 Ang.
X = 1.04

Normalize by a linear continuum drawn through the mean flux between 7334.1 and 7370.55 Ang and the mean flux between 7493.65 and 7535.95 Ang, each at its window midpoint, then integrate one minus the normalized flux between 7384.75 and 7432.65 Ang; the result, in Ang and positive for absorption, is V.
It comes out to 1.8 Ang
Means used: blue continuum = 0.884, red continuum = 0.852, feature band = 0.84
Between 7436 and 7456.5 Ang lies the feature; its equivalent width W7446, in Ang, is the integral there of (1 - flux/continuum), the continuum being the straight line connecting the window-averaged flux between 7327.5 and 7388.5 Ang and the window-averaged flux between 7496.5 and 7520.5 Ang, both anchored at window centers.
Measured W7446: 0.6 Ang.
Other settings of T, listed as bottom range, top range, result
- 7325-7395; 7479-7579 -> 0.98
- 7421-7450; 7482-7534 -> 1.02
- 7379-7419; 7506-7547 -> 1.01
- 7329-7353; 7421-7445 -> 0.94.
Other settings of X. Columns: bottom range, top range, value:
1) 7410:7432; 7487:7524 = 1.04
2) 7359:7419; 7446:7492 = 1.03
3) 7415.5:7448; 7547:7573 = 1.06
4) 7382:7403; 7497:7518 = 1.04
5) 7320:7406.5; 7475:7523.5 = 1.02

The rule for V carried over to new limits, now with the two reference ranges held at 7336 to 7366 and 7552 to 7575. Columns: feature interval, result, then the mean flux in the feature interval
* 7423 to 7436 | 0.4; 0.846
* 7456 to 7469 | 0.3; 0.848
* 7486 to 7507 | 0.4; 0.848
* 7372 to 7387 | 0.6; 0.846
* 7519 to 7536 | 0.3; 0.845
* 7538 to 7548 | 0.3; 0.832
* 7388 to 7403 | 0.5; 0.849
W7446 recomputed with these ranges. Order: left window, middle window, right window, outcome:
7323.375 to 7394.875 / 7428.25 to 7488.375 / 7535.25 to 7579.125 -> 0.6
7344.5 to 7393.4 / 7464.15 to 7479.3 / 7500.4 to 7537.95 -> -0.2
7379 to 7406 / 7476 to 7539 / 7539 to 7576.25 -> -0.5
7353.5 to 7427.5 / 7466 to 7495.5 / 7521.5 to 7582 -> -0.5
